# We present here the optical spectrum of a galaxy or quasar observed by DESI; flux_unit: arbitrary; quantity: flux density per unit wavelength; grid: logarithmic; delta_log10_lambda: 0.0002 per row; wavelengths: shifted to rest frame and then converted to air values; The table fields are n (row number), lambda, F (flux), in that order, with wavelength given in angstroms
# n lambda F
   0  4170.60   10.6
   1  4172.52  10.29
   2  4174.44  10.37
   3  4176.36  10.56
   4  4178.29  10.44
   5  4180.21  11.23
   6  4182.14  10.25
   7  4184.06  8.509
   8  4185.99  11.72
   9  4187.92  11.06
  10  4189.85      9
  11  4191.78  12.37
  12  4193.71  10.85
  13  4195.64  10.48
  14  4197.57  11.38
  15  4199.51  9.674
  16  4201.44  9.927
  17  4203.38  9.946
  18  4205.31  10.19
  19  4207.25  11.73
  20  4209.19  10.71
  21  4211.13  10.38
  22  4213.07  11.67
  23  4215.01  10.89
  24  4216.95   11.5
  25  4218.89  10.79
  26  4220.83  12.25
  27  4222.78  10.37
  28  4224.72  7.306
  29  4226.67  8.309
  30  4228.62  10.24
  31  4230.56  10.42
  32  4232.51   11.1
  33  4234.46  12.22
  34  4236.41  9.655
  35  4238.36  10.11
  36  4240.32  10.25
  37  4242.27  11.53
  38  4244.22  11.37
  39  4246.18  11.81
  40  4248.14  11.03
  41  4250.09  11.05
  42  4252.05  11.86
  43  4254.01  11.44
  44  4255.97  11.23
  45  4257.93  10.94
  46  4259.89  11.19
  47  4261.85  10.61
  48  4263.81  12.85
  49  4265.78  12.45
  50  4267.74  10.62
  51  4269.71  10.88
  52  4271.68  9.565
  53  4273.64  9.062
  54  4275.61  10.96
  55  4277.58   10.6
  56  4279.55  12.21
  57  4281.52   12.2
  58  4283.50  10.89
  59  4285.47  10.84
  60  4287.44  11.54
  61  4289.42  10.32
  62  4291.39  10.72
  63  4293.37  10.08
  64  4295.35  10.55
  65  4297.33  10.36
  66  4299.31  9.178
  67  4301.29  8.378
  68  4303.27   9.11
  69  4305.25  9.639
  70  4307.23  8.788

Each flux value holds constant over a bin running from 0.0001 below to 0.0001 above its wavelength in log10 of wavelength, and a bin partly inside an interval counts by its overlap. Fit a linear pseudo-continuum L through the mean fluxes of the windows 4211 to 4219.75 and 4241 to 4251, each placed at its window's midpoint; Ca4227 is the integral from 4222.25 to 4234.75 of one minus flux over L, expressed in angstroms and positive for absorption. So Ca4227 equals 1.5 angstroms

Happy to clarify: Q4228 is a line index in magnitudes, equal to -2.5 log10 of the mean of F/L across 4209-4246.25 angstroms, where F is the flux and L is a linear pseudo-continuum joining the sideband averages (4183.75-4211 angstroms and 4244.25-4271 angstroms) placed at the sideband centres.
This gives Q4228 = 0.04 mag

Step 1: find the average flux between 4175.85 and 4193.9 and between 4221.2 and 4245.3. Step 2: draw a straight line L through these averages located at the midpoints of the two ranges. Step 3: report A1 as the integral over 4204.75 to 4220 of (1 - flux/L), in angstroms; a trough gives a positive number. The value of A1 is -0.9 angstroms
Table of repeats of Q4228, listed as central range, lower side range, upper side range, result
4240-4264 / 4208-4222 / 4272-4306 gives -0.05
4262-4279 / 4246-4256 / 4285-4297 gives 0.01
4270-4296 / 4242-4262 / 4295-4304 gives -0.07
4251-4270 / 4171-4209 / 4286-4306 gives -0.12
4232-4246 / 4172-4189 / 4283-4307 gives -0.07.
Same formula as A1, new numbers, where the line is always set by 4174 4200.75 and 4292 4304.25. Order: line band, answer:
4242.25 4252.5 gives -1.38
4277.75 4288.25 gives -1.83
